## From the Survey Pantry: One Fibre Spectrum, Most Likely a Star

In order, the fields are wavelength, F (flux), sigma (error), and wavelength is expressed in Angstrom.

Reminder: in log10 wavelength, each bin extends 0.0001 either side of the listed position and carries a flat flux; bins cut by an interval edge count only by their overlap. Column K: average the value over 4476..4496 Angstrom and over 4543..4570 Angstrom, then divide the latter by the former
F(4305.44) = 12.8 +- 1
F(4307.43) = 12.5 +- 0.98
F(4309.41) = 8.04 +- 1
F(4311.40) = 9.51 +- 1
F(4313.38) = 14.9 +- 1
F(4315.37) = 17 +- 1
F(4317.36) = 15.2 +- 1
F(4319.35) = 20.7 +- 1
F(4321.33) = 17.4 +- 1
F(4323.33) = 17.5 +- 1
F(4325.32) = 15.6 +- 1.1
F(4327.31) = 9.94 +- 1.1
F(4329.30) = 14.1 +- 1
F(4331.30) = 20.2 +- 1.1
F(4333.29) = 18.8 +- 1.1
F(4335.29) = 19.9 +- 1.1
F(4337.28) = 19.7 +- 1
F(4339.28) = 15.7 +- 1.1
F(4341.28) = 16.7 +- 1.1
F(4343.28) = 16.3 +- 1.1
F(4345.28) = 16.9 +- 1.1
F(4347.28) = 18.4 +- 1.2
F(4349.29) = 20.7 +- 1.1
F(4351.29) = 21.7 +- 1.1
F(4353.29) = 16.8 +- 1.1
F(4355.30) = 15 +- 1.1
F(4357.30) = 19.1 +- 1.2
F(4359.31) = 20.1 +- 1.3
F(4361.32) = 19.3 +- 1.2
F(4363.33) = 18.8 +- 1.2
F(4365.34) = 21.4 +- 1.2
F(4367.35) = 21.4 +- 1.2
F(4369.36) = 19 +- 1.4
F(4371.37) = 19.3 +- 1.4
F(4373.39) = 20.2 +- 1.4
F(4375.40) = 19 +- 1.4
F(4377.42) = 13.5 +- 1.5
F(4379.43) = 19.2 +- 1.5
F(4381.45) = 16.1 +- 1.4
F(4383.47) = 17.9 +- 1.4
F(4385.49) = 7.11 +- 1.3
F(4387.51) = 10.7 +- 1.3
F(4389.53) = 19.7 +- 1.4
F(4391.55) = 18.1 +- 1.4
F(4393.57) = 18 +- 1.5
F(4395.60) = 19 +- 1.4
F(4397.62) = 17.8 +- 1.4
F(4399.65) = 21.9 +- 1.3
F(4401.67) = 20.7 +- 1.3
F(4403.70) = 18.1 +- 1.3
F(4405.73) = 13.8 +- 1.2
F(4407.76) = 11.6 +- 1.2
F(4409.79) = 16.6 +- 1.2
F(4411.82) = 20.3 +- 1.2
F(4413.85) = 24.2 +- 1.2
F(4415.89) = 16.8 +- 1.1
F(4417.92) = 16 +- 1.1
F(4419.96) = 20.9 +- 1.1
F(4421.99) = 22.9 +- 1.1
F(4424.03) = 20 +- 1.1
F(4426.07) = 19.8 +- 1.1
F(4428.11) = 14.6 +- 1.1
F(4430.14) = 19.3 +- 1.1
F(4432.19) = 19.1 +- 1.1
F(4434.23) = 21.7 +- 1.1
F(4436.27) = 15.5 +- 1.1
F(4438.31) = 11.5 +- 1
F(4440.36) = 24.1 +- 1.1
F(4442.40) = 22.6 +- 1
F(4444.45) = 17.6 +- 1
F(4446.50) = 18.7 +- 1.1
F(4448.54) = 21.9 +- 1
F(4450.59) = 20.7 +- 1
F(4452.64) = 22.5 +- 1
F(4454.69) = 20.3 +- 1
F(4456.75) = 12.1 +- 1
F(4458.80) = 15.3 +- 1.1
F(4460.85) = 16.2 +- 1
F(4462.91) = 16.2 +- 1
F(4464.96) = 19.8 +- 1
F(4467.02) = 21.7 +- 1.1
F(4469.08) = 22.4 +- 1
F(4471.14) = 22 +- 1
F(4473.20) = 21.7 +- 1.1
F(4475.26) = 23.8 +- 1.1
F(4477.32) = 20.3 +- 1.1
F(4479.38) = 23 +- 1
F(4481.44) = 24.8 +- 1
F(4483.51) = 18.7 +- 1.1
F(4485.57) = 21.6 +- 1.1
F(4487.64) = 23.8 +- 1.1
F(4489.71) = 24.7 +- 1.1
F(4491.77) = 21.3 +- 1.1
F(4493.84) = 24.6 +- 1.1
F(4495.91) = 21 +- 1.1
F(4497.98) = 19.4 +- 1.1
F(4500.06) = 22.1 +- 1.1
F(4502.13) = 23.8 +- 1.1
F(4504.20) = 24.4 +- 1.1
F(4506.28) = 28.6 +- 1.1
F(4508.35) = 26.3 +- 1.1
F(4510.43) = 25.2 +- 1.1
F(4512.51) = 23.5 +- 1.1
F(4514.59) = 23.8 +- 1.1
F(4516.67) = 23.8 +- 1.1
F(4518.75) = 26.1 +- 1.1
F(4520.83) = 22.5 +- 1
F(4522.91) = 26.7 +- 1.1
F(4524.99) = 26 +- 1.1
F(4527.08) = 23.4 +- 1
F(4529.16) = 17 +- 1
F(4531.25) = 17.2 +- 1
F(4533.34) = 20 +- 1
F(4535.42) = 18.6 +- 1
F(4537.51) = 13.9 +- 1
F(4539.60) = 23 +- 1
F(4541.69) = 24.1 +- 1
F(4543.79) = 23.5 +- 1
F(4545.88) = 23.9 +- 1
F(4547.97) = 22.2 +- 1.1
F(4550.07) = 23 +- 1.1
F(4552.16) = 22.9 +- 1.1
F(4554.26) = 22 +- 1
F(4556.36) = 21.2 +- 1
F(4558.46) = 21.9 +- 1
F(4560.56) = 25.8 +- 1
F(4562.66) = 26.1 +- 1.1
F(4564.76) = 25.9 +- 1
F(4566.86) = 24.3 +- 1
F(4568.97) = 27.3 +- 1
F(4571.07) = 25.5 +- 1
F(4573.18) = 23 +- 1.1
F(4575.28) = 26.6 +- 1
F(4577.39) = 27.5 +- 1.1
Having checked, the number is 1.06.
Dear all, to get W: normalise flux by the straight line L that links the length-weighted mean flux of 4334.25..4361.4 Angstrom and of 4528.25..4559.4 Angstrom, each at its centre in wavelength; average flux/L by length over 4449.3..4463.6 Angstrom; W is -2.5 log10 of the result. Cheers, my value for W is 0.12 mag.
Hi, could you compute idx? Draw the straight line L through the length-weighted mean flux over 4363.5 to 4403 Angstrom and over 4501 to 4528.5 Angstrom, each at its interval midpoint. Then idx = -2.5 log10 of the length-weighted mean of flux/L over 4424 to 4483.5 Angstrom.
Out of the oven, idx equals 0.11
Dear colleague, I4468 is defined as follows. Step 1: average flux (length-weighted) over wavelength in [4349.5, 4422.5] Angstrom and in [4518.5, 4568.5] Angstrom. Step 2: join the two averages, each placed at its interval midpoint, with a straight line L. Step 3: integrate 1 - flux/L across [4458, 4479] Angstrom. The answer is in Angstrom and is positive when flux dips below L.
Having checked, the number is 0.4 Angstrom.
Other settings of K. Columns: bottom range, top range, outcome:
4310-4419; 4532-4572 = 1.31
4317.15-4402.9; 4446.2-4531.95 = 1.23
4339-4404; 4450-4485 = 1.12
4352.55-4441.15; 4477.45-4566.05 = 1.26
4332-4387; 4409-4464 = 1.04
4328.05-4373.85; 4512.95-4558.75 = 1.19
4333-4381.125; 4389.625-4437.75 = 1.00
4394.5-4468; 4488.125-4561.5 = 1.22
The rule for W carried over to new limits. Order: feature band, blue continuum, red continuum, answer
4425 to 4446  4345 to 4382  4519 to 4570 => 0.10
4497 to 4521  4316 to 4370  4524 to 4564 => -0.14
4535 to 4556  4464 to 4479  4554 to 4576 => 0.10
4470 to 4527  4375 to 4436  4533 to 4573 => -0.12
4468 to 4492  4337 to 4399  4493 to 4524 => 0.02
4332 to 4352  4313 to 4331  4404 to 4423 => -0.12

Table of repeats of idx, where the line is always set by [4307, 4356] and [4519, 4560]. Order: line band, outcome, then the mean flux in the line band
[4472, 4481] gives -0.11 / 22.4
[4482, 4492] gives -0.09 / 22.2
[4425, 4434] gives 0.03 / 18.5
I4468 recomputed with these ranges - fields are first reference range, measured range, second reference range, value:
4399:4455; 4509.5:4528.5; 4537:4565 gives -2.17 Angstrom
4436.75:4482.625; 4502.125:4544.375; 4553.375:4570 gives -0.54 Angstrom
